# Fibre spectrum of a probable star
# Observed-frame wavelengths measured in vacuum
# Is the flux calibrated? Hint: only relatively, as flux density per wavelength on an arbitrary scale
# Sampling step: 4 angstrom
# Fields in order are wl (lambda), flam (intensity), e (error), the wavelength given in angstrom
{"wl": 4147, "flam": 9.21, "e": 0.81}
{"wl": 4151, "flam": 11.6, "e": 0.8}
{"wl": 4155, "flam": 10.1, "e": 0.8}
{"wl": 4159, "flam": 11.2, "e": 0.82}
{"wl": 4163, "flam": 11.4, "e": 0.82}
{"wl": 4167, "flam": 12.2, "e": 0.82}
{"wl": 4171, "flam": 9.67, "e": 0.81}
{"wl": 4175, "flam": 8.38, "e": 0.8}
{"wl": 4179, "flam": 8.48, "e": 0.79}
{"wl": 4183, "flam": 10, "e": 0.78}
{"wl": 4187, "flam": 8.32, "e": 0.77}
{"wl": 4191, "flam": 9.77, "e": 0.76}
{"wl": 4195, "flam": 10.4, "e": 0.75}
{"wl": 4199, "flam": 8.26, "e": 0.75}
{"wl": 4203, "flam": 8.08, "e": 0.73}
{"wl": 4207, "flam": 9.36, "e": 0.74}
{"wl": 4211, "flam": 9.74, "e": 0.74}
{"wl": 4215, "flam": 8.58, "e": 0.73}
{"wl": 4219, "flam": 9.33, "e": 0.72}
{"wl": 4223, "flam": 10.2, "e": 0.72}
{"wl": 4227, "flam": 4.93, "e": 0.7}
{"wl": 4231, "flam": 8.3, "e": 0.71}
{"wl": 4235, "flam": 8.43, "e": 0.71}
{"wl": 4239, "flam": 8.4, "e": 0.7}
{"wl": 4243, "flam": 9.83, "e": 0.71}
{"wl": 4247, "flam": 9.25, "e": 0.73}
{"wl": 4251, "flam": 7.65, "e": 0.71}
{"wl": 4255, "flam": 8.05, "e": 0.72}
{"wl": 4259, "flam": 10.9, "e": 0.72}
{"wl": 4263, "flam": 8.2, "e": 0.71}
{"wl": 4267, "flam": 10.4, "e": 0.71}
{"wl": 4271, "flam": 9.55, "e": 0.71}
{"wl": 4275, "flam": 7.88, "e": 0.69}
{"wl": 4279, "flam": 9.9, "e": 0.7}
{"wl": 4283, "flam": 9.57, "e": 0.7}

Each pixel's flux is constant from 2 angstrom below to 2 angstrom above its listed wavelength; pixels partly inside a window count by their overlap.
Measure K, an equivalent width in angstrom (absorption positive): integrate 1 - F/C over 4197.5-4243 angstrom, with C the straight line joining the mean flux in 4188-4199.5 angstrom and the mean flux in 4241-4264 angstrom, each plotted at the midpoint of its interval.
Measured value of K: 3.57 angstrom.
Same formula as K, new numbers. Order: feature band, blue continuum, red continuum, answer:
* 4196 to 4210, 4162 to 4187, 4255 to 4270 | 1.4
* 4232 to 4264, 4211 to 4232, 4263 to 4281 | 0.1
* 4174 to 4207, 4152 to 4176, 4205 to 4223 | 3.1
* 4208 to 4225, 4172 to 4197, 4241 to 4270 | -0.4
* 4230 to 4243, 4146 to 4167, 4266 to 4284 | 1.7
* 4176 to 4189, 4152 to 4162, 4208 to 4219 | 1.6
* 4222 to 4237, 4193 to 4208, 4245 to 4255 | 1.4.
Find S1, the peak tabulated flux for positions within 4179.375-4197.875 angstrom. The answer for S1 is 10.4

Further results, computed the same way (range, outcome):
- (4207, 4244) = 10.2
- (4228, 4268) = 10.9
